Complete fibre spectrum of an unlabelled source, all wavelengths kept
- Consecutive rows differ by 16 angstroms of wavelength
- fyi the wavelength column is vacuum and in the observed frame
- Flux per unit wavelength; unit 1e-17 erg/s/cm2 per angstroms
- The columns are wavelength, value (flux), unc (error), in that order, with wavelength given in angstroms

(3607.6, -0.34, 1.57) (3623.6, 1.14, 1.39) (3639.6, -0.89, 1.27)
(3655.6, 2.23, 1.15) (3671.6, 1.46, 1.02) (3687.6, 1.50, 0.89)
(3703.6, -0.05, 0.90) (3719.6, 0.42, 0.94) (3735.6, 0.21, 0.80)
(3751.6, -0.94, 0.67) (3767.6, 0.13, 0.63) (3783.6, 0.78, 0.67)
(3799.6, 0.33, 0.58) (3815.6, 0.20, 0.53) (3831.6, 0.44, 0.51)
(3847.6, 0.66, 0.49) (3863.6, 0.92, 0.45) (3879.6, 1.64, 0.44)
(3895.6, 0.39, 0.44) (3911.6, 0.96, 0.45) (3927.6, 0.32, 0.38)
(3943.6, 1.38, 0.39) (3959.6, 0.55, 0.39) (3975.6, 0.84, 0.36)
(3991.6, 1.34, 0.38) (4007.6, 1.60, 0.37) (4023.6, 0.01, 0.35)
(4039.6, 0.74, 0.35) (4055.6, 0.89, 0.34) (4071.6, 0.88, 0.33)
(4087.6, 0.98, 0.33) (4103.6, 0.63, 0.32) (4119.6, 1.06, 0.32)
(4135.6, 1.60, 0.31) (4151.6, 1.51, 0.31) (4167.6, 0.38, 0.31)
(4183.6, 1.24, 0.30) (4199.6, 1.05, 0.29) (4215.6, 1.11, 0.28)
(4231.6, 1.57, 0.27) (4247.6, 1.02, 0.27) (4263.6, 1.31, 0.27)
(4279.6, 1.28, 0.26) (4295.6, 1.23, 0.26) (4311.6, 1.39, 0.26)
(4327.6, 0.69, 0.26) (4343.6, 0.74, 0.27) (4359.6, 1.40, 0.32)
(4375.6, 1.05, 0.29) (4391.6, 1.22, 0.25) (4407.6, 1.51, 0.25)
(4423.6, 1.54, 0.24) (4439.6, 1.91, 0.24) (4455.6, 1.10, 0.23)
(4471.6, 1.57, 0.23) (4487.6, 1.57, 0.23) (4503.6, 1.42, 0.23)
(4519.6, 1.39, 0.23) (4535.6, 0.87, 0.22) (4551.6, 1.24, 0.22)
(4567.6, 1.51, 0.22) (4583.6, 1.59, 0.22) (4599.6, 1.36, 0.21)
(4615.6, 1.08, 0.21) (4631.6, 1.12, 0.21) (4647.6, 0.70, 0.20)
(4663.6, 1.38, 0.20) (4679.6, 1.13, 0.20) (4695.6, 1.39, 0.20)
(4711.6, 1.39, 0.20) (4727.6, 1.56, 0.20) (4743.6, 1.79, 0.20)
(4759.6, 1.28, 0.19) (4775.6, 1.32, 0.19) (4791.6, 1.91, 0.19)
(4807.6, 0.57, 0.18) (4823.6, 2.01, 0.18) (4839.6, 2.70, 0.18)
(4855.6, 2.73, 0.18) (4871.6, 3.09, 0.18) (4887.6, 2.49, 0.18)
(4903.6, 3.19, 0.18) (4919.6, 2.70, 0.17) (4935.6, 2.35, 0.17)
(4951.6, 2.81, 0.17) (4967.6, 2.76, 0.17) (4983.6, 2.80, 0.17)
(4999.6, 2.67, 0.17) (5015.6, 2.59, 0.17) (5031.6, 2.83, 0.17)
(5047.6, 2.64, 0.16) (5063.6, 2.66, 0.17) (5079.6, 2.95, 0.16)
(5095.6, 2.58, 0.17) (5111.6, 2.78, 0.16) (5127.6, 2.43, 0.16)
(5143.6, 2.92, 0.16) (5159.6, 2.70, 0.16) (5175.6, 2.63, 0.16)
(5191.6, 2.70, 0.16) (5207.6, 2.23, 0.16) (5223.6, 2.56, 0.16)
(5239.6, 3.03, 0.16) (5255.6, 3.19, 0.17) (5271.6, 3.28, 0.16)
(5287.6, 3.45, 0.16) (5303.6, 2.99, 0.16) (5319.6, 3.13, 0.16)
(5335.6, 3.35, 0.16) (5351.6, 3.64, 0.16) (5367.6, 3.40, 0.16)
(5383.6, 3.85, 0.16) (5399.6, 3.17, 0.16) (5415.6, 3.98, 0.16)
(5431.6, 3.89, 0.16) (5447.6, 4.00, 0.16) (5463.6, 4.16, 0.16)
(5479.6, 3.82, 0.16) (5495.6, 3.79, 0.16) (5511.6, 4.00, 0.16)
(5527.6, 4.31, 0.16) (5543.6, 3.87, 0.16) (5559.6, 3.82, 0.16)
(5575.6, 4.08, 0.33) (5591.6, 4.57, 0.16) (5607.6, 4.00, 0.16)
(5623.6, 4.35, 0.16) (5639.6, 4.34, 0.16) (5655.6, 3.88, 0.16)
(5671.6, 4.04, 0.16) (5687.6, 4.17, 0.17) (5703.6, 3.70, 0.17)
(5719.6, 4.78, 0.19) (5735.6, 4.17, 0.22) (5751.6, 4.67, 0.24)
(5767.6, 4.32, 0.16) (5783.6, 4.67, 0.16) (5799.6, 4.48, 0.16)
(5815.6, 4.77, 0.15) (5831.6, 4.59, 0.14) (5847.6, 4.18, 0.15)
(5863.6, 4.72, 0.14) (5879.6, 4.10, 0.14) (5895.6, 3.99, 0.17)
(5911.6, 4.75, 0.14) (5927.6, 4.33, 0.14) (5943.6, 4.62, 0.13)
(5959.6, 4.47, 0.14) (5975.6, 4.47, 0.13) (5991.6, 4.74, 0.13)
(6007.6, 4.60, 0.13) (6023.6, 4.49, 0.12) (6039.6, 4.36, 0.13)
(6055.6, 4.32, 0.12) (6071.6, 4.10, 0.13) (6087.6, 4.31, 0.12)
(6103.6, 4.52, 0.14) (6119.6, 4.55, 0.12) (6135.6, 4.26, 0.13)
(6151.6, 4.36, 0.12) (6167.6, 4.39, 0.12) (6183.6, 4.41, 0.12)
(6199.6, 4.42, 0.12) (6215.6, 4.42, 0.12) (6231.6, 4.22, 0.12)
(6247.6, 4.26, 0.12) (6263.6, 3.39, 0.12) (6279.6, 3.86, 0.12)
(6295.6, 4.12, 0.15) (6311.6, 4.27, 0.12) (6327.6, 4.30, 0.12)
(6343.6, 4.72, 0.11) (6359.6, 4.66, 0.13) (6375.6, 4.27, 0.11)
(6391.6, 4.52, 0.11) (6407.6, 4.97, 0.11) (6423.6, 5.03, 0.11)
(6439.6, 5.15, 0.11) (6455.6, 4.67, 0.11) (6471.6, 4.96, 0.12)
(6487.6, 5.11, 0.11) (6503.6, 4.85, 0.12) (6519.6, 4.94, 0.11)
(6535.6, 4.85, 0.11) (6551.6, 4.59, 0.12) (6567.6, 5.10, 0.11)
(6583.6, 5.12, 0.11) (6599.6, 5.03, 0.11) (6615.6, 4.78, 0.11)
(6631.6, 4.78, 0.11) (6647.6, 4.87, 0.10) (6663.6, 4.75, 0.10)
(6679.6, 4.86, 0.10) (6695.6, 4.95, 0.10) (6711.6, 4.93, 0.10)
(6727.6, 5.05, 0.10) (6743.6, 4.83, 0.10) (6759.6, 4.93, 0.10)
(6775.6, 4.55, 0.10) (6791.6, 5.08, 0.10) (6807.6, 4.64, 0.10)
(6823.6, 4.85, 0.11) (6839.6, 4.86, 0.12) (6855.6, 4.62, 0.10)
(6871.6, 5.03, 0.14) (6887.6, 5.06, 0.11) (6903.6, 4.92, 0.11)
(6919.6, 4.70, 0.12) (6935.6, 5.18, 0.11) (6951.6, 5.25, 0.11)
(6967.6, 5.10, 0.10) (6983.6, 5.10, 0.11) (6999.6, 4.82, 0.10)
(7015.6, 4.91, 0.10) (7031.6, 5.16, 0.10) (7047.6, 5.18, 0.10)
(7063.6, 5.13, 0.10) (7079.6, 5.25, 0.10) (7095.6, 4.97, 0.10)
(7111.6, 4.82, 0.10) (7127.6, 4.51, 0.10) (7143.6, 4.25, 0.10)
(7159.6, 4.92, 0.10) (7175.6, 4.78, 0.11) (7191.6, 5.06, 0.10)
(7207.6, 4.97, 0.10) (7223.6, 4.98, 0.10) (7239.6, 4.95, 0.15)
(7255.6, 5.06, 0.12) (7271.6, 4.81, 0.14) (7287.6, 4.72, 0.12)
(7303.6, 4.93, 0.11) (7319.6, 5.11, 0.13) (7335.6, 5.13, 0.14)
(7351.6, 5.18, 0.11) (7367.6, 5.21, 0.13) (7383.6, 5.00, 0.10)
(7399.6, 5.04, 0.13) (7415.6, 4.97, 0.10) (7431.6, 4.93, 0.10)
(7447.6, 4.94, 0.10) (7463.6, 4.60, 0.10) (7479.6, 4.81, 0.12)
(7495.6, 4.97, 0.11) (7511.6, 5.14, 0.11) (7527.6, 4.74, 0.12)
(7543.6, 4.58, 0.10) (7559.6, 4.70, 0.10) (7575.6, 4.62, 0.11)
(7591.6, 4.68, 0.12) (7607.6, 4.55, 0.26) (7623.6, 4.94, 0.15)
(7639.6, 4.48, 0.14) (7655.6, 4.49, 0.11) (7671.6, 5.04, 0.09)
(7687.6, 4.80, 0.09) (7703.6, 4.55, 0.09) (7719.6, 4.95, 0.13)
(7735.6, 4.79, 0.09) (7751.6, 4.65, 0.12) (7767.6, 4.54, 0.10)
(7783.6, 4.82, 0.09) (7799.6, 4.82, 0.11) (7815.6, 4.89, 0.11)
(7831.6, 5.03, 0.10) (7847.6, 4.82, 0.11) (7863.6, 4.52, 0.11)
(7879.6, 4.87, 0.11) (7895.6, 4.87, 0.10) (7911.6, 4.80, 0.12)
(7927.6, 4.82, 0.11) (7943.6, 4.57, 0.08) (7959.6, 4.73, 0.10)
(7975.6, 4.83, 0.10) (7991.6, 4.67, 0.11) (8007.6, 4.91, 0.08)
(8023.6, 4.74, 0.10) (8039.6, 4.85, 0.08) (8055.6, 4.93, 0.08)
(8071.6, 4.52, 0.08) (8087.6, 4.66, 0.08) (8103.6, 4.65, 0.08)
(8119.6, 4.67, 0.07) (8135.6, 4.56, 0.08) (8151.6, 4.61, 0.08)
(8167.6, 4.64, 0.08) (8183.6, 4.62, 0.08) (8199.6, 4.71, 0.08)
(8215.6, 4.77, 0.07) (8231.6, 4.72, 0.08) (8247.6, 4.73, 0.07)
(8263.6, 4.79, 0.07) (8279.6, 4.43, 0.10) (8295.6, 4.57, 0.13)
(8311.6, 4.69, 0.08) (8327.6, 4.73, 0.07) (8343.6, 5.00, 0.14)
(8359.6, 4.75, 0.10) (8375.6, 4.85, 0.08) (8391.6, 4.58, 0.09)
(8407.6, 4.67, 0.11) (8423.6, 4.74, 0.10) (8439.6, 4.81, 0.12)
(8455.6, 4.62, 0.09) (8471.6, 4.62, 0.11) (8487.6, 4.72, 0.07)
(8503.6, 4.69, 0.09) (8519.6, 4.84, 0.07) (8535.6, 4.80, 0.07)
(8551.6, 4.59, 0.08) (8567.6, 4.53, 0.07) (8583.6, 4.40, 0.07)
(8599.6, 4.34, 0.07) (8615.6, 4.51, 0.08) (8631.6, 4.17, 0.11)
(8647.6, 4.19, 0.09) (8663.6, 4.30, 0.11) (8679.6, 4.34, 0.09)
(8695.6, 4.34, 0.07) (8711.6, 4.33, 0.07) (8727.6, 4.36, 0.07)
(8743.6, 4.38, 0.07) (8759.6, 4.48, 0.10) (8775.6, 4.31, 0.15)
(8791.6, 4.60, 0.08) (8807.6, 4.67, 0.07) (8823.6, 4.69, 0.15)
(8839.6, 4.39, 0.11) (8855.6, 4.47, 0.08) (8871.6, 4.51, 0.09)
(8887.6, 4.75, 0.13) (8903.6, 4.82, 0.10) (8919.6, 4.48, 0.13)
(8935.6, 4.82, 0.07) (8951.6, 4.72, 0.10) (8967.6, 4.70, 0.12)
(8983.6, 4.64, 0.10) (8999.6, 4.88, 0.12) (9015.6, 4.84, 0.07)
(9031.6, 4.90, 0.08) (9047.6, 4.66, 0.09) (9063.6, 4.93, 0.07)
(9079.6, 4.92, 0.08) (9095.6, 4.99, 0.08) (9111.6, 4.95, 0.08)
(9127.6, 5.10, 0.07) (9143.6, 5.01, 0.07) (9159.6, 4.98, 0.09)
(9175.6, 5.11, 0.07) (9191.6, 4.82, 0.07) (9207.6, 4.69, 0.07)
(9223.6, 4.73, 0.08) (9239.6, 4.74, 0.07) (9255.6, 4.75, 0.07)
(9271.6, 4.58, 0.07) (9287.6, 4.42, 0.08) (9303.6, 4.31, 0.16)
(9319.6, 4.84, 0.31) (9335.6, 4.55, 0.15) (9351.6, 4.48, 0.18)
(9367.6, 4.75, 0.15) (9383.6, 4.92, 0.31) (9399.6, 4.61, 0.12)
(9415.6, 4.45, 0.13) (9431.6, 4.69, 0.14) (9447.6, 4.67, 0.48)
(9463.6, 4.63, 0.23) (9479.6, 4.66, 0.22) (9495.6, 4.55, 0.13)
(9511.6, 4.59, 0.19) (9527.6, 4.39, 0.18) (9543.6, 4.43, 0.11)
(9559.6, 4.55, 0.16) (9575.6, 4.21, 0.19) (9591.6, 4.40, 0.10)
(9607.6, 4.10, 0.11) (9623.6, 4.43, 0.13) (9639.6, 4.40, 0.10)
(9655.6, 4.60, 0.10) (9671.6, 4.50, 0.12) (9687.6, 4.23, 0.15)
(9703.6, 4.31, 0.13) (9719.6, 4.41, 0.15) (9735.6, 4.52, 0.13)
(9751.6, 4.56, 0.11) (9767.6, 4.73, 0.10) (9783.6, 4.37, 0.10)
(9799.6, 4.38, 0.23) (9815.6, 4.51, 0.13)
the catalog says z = 0.211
